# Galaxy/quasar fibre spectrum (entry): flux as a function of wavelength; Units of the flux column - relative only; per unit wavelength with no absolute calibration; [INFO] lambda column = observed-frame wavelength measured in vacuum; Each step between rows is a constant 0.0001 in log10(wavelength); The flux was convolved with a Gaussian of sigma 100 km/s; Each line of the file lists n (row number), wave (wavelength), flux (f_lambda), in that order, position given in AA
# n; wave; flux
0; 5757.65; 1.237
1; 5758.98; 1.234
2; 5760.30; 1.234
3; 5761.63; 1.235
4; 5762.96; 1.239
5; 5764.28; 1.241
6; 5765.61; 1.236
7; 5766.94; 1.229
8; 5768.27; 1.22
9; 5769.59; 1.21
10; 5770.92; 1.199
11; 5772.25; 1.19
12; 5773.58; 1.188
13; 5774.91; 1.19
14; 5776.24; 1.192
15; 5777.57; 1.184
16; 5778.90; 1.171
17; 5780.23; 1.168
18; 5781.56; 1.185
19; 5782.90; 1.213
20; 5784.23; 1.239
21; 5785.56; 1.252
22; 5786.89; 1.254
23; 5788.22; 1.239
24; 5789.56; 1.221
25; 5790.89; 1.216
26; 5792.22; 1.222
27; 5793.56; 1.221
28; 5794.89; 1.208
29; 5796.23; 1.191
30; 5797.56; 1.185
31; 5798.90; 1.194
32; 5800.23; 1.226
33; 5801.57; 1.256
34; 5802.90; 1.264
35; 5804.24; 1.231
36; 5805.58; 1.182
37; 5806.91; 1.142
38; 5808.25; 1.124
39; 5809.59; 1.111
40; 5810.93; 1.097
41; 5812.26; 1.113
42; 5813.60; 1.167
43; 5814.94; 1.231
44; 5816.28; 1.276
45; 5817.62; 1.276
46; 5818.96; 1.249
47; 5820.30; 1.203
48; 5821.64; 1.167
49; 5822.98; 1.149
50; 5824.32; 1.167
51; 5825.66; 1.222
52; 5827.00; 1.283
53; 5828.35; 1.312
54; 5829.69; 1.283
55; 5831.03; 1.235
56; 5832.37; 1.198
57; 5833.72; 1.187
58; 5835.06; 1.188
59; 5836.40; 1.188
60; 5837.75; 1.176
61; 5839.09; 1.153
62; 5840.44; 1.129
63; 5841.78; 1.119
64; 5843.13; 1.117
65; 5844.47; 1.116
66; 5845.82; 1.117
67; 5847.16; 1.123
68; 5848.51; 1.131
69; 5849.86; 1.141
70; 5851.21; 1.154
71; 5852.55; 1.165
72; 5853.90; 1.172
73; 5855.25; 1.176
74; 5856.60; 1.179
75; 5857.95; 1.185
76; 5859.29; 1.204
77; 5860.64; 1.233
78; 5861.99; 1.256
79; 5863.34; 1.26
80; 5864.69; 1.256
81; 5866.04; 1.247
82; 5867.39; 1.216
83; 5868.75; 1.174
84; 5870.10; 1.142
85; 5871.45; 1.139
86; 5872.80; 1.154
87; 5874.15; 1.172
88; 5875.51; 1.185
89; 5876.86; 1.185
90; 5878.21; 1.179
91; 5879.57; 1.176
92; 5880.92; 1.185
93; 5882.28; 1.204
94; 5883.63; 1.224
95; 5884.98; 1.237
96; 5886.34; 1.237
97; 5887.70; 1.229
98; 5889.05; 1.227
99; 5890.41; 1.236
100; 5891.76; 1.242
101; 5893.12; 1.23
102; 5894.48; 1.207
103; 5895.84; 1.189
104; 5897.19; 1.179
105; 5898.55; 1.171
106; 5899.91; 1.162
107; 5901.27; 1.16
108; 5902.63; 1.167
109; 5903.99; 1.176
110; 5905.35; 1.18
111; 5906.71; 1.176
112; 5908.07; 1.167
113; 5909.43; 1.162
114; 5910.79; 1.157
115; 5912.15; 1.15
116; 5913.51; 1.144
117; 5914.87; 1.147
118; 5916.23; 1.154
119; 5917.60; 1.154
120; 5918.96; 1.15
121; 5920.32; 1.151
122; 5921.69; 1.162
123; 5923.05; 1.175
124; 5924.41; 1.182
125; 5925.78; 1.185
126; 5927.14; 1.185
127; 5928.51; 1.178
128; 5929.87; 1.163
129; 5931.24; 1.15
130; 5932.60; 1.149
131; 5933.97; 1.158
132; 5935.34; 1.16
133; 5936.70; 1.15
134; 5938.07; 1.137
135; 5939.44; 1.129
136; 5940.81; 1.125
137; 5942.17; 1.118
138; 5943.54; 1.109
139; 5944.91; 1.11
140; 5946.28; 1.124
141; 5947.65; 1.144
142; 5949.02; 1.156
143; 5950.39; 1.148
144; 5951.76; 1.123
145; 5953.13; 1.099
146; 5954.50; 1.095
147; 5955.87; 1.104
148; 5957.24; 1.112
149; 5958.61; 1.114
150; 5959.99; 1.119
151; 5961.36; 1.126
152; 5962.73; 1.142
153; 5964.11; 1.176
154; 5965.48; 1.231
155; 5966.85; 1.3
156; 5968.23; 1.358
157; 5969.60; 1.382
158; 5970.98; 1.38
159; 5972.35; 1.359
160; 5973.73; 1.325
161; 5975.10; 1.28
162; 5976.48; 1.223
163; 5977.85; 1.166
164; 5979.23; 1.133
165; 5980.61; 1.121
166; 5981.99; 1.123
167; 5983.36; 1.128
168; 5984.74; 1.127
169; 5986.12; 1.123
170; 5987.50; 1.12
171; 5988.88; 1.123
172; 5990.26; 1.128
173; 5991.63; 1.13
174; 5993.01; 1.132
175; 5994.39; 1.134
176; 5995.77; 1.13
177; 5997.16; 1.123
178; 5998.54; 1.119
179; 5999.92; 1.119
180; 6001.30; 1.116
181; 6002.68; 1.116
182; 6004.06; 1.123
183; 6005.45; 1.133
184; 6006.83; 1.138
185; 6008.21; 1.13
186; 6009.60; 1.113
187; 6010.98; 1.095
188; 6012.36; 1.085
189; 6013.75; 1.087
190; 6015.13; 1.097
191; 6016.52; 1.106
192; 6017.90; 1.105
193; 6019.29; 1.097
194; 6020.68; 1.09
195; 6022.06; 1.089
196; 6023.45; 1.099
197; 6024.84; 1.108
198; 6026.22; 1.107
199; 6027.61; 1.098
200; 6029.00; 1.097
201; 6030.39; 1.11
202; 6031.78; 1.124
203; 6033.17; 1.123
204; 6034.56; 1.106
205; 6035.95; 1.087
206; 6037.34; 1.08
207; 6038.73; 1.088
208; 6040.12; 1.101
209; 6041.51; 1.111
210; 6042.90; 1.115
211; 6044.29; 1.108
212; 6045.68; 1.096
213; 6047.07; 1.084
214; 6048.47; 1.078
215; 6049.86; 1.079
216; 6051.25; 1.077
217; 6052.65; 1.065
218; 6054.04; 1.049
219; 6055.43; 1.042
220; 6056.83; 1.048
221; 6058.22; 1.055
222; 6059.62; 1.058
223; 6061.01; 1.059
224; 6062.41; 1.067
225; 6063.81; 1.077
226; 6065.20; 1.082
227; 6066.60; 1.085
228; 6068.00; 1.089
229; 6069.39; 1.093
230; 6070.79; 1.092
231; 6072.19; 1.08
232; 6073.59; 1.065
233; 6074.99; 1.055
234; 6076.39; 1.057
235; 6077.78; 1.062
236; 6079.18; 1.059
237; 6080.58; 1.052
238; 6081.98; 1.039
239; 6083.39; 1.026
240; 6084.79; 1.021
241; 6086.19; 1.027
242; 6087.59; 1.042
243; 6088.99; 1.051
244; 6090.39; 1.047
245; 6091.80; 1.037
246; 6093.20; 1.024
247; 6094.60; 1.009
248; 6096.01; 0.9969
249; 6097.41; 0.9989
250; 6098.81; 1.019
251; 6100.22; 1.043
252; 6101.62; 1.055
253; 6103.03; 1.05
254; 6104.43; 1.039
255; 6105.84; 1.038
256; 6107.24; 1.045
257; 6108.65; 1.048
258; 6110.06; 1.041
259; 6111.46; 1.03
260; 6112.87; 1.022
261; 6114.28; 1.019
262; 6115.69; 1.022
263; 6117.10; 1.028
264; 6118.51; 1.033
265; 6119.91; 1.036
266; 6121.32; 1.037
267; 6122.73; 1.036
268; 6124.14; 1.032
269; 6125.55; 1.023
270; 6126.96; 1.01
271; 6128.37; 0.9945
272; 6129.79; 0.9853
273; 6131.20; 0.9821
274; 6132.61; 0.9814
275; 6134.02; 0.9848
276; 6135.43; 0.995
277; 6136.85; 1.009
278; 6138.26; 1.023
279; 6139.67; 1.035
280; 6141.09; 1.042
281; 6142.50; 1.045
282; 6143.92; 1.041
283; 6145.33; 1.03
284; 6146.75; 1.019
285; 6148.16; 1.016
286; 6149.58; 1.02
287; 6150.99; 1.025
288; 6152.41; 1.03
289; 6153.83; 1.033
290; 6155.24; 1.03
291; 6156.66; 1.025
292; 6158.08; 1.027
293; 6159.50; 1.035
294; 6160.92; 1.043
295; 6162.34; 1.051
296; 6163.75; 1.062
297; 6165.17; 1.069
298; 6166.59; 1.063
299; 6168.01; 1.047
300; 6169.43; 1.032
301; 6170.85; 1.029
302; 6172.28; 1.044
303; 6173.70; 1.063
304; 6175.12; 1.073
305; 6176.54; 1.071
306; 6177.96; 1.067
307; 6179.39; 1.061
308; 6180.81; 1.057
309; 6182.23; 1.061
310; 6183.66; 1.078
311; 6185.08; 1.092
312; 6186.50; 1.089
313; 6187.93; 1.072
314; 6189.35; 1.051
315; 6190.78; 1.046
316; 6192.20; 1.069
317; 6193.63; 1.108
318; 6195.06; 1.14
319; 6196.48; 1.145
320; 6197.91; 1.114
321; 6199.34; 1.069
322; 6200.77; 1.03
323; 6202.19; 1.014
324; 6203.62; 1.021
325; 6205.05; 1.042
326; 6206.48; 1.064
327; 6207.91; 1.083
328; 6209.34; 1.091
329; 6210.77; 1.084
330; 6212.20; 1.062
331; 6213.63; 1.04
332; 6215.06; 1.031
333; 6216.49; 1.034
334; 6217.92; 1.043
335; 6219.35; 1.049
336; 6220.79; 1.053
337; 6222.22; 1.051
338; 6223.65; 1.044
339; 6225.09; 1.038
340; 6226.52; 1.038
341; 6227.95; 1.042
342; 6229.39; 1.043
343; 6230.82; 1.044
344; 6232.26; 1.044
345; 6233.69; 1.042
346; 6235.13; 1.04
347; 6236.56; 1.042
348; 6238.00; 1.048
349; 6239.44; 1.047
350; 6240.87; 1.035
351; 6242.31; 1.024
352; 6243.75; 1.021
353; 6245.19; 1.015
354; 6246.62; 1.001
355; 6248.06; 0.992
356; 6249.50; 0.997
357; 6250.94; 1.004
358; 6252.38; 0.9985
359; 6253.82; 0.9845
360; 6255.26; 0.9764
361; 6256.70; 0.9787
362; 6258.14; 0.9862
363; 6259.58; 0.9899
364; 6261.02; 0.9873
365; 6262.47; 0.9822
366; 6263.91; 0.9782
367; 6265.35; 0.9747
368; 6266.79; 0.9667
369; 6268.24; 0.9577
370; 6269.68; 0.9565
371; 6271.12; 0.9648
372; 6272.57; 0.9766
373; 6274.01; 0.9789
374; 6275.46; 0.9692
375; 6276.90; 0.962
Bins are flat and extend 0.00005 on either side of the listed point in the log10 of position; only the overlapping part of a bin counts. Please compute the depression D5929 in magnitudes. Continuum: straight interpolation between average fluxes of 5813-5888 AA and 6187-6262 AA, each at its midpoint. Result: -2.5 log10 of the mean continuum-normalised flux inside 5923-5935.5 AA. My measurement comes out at -0.01 mag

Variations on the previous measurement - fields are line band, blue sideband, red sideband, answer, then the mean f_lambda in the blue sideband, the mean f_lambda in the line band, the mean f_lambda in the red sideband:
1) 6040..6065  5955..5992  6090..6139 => 0.021 mag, 1.19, 1.08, 1.02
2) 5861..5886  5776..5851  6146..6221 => -0.027 mag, 1.19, 1.2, 1.06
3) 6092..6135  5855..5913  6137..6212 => 0.064 mag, 1.19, 1.02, 1.05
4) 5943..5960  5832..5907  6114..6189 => 0.021 mag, 1.18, 1.12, 1.04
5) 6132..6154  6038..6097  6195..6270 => 0.028 mag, 1.06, 1.02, 1.03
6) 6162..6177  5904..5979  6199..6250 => 0.012 mag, 1.17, 1.06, 1.04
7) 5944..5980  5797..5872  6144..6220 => -0.049 mag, 1.19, 1.19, 1.06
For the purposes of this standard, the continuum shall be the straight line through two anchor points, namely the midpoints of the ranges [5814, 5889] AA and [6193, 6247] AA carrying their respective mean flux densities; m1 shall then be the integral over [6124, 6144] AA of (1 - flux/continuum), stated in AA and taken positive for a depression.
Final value 1.4 AA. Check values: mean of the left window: 1.19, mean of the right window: 1.05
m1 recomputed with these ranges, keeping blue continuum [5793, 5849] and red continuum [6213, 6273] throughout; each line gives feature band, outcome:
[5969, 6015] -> -1.7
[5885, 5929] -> -1.1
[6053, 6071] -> 0.3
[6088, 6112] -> 0.9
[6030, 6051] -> 0.0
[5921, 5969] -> -0.7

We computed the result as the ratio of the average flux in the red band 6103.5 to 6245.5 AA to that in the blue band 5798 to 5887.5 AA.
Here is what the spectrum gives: 0.9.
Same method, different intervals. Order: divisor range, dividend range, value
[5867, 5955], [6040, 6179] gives 0.89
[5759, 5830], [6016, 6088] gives 0.89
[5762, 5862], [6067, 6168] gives 0.87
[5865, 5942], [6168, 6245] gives 0.90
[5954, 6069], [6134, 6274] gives 0.92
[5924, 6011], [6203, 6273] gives 0.88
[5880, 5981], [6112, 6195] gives 0.88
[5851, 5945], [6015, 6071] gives 0.92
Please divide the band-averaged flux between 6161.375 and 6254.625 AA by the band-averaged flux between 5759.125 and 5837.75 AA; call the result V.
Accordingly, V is 0.87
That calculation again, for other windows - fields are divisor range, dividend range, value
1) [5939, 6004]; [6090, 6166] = 0.88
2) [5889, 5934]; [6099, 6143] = 0.87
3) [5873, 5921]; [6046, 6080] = 0.90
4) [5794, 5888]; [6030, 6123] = 0.89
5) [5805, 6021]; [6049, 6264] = 0.89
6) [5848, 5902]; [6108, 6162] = 0.86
